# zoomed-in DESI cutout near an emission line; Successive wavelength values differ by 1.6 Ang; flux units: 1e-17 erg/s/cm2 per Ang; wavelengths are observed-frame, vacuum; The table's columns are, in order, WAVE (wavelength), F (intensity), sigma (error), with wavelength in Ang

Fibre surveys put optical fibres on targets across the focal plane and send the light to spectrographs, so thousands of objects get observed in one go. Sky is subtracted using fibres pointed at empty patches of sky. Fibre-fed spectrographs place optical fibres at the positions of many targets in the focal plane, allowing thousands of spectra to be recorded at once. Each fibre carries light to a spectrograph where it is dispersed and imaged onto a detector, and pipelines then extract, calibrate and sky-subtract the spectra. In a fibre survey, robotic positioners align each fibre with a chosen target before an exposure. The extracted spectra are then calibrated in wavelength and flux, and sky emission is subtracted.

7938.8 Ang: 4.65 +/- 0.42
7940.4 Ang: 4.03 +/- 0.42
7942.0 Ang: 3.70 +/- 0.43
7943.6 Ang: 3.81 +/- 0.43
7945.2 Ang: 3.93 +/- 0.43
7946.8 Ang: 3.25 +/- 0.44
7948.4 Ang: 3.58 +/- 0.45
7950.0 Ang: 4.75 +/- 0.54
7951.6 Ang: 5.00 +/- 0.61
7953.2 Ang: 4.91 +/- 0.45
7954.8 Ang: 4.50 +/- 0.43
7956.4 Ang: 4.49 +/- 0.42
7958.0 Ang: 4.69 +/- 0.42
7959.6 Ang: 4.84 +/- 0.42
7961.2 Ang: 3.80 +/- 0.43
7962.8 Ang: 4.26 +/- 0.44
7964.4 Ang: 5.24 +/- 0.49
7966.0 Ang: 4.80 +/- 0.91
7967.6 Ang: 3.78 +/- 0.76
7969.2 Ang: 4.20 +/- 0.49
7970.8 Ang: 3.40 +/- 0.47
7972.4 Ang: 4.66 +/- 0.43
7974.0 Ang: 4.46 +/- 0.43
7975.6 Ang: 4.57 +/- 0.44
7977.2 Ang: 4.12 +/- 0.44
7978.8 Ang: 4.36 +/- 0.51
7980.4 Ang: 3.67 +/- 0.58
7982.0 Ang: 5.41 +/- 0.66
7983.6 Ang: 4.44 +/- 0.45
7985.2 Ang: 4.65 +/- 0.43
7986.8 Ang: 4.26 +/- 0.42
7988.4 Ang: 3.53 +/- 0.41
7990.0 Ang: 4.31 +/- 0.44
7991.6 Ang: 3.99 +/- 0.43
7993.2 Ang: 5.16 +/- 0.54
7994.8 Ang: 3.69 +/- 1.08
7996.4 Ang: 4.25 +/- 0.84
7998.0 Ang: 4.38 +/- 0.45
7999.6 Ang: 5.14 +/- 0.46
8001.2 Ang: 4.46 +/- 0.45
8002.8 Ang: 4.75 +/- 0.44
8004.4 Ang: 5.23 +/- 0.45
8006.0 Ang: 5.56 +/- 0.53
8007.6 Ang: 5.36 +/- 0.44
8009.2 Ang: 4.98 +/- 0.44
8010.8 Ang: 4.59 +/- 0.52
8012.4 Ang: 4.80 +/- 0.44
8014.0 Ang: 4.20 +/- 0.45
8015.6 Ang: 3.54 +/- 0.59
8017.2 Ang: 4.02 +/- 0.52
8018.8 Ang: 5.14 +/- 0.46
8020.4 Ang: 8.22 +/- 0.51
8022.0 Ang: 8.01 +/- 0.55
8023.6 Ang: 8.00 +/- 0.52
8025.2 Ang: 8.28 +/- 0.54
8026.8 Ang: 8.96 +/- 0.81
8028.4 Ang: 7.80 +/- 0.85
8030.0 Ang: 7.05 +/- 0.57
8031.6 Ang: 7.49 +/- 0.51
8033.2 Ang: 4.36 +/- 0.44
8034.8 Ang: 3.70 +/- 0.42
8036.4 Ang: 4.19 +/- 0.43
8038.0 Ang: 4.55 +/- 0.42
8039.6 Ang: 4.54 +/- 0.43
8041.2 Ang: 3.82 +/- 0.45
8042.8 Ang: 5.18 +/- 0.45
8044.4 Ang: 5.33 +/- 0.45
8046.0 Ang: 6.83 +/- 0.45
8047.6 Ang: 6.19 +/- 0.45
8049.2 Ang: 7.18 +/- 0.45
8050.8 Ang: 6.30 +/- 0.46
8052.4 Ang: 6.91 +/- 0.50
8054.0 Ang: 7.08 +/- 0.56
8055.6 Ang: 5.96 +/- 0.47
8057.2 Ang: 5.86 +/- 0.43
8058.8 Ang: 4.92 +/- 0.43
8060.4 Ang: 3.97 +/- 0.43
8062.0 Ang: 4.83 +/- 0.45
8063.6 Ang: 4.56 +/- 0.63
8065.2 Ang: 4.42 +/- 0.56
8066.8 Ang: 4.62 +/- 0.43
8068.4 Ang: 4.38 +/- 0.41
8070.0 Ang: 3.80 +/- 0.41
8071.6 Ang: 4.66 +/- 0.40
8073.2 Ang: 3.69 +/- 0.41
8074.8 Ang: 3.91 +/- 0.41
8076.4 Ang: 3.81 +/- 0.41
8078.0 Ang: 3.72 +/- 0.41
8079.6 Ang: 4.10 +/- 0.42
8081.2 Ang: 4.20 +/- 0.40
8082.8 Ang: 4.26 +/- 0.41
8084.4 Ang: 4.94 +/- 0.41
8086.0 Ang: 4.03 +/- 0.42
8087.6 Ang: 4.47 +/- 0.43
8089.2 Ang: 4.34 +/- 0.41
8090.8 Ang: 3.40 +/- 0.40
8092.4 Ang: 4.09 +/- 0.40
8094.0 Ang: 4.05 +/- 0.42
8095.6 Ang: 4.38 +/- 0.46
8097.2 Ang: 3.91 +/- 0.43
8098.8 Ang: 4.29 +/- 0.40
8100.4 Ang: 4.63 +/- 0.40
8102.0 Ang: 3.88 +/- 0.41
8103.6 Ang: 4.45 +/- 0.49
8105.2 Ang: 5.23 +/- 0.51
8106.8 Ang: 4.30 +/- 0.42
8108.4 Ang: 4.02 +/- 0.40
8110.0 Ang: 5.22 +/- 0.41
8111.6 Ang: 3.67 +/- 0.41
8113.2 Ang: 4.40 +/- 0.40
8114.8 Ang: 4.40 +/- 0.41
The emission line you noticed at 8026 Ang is H-alpha 6563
